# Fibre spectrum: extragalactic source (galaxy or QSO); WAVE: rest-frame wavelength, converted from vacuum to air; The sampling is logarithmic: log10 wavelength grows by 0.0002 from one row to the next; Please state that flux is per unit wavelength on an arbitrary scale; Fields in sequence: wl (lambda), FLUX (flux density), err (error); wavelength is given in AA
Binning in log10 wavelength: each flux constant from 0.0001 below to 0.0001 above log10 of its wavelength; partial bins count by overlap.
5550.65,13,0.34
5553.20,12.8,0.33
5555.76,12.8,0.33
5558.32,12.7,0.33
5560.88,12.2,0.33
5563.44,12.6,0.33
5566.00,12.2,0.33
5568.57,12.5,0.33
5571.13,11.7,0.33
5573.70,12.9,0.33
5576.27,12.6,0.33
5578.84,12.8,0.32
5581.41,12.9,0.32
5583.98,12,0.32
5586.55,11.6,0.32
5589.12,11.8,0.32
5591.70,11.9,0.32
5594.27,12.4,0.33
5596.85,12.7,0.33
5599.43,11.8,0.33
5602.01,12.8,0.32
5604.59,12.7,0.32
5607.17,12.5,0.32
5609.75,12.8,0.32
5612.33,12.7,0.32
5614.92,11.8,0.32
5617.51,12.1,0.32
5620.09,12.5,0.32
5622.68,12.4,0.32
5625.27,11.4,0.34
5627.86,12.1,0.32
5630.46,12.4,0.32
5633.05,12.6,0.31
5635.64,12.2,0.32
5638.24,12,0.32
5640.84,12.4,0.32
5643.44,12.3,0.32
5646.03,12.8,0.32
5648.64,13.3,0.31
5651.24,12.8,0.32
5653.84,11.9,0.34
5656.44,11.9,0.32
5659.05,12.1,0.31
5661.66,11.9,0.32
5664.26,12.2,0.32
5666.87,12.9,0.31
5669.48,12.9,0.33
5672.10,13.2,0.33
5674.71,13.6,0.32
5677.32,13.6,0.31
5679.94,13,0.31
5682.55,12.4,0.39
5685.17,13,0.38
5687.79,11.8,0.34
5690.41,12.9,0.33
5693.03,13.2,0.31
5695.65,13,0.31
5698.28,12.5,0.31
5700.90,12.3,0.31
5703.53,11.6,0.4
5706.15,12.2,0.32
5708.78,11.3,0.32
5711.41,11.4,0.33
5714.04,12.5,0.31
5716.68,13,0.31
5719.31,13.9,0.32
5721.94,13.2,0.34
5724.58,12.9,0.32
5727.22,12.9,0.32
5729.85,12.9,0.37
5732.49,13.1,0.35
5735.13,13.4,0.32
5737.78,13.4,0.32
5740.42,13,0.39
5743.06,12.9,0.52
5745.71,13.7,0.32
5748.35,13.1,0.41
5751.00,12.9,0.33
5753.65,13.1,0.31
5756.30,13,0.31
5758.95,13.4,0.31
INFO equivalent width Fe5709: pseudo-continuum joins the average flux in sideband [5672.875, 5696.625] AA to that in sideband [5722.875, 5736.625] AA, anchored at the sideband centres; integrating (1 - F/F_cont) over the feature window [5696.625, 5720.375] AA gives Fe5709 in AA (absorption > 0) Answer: 1.3 AA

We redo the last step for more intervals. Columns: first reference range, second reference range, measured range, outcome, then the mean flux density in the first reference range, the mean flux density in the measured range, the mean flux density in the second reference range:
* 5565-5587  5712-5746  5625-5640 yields 0.6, 12.4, 12.2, 13.1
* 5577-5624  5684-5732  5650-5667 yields 0.4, 12.3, 12.2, 12.6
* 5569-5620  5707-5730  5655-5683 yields -0.4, 12.3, 12.7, 12.6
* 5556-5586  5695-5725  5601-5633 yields 0.3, 12.5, 12.4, 12.5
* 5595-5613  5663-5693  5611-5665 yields 1.8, 12.6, 12.3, 12.9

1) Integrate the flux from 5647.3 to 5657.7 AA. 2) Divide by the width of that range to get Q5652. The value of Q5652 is 12.5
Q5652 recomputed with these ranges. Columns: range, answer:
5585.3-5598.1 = 12.1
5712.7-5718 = 12.7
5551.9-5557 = 12.8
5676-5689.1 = 12.8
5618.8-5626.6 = 12.1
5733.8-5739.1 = 13.4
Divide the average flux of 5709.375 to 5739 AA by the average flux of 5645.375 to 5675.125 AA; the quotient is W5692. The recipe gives 1.03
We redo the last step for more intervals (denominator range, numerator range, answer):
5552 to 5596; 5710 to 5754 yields 1.05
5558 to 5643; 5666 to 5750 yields 1.04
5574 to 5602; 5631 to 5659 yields 1.01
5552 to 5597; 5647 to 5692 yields 1.02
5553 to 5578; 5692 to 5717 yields 0.98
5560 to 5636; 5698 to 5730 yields 1.01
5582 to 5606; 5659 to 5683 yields 1.05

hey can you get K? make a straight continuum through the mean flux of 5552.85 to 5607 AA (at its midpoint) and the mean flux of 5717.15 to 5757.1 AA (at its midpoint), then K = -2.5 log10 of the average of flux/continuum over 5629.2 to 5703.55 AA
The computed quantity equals 0.019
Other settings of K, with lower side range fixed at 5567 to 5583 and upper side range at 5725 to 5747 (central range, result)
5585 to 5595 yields 0.061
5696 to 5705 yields 0.068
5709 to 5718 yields 0.077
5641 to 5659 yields 0.031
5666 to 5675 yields -0.017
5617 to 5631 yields 0.051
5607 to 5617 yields 0.023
